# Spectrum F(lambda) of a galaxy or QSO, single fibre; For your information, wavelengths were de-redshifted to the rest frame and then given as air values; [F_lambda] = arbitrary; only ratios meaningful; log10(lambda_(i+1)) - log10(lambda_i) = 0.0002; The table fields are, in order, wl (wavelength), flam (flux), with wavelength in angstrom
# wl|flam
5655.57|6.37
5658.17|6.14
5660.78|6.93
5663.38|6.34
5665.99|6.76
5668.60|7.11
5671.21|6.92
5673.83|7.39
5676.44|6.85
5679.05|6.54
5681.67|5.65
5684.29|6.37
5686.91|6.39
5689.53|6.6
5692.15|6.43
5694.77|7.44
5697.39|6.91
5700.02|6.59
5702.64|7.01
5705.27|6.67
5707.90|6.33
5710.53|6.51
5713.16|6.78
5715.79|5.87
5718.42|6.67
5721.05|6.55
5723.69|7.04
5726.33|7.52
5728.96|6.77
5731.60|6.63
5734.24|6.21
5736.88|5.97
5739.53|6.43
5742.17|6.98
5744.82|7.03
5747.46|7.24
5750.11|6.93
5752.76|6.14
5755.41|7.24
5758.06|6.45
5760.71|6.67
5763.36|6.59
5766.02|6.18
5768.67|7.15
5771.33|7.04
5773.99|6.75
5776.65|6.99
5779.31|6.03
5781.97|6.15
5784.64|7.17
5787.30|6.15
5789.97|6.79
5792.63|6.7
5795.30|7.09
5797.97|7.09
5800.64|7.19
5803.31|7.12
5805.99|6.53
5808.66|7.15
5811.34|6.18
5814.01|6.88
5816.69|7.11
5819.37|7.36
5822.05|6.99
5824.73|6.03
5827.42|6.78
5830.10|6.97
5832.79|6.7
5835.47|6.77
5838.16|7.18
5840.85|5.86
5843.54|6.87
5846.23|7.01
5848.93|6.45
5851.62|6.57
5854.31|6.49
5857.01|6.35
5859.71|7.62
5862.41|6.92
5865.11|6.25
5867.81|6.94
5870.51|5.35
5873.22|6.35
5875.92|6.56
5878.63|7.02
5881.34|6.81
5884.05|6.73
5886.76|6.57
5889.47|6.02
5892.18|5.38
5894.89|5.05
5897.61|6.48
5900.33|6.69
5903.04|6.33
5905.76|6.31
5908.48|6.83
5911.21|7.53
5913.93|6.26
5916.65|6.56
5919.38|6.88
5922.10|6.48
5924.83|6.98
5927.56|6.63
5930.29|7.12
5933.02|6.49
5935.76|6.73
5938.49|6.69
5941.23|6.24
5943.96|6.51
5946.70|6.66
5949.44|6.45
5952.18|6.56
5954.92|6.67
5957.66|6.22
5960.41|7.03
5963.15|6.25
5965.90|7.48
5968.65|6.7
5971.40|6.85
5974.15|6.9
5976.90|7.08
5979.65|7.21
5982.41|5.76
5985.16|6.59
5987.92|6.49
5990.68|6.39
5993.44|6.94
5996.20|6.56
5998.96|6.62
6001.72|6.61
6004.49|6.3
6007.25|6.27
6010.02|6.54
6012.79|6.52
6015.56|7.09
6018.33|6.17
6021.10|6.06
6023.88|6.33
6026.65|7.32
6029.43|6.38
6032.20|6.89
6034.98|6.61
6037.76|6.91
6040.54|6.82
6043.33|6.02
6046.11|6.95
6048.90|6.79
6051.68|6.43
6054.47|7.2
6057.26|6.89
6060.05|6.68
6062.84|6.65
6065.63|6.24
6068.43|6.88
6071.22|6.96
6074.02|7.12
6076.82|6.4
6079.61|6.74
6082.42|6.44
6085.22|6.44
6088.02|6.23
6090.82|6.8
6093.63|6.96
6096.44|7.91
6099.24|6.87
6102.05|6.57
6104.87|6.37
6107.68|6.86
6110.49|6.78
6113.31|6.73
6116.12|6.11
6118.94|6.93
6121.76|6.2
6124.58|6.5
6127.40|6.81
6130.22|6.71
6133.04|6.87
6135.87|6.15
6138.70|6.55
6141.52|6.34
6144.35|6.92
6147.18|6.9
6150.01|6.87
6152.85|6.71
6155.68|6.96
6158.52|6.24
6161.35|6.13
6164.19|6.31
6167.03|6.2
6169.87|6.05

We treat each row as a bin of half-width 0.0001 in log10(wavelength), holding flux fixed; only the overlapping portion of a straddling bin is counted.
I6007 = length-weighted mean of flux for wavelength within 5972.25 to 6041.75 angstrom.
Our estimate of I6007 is 6.62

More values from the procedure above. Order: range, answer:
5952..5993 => 6.69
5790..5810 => 6.97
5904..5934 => 6.73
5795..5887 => 6.74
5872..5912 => 6.43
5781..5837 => 6.81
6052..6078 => 6.77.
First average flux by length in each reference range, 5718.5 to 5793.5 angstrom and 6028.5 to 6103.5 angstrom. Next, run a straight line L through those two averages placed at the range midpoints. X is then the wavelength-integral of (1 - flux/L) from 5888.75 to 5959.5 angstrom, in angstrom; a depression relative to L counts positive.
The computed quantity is 2.3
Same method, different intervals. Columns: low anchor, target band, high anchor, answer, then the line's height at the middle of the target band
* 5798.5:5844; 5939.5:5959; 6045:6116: 0.9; 6.78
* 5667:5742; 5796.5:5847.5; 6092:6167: -1.4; 6.65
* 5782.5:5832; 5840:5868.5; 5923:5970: 0.4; 6.78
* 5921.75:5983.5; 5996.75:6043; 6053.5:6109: 1.0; 6.72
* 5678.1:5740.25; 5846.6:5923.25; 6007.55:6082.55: 1.5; 6.62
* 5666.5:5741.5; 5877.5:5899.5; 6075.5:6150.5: 1.3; 6.66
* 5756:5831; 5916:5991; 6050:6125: 0.7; 6.73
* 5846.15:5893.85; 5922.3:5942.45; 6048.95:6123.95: -0.4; 6.56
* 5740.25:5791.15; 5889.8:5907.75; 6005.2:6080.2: 1.7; 6.69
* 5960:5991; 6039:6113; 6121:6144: -1.3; 6.61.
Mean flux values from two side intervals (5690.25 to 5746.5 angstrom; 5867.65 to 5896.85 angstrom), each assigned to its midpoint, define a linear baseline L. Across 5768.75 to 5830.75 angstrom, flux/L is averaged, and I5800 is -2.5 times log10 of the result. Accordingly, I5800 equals -0.06 mag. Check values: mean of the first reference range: 6.69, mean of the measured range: 6.8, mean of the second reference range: 6.23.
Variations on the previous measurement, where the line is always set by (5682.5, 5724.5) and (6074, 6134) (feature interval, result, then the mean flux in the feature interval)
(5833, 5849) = -0.01 mag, 6.71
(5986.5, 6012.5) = 0.02 mag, 6.52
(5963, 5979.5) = -0.05 mag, 6.95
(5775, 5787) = 0.01 mag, 6.55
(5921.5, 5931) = -0.02 mag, 6.8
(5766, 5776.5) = -0.04 mag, 6.88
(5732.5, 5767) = 0.00 mag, 6.62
